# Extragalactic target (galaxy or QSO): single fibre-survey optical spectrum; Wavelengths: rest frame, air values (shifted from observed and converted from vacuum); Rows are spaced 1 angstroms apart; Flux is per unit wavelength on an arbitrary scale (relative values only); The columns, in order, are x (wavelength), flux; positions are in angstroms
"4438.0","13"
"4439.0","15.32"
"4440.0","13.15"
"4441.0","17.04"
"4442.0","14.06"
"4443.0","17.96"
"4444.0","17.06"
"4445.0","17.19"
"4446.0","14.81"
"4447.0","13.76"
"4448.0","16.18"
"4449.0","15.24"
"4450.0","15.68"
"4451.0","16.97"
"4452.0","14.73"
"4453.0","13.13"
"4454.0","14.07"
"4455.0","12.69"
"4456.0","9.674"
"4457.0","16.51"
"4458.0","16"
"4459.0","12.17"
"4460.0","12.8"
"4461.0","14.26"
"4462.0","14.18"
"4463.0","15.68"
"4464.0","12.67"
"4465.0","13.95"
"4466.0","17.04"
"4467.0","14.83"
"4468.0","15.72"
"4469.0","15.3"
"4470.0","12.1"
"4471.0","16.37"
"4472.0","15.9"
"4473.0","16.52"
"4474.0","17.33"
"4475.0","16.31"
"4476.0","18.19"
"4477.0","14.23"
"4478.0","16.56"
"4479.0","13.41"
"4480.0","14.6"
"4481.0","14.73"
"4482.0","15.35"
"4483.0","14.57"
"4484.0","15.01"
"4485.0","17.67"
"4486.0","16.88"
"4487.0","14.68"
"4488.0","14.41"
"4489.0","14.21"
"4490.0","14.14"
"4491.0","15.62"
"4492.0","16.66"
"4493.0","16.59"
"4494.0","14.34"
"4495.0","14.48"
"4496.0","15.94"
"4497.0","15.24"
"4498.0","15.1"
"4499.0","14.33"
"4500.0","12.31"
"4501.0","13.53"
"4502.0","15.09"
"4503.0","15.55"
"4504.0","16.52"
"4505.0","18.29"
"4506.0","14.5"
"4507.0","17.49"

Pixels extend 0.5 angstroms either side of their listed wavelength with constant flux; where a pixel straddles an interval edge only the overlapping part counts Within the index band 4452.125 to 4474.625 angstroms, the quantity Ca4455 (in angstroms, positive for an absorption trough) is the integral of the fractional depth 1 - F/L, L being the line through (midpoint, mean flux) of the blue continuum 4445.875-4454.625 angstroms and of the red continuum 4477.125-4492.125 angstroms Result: 0.8 angstroms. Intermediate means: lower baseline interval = 14.9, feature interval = 14.5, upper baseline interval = 15.2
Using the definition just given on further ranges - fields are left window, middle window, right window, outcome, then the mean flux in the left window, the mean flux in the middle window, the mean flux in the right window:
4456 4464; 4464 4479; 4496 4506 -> -1.2 angstroms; 14.1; 15.6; 15.1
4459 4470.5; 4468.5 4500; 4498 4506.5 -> -1.4 angstroms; 14.3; 15.3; 15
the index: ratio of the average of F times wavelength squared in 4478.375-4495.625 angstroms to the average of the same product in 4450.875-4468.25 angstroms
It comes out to 1.1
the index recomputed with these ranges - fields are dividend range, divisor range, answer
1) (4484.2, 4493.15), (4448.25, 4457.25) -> 1.11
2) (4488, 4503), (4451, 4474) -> 1.04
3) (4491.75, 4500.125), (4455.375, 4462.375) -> 1.12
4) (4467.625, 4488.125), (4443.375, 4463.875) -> 1.07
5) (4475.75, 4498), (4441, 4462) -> 1.05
